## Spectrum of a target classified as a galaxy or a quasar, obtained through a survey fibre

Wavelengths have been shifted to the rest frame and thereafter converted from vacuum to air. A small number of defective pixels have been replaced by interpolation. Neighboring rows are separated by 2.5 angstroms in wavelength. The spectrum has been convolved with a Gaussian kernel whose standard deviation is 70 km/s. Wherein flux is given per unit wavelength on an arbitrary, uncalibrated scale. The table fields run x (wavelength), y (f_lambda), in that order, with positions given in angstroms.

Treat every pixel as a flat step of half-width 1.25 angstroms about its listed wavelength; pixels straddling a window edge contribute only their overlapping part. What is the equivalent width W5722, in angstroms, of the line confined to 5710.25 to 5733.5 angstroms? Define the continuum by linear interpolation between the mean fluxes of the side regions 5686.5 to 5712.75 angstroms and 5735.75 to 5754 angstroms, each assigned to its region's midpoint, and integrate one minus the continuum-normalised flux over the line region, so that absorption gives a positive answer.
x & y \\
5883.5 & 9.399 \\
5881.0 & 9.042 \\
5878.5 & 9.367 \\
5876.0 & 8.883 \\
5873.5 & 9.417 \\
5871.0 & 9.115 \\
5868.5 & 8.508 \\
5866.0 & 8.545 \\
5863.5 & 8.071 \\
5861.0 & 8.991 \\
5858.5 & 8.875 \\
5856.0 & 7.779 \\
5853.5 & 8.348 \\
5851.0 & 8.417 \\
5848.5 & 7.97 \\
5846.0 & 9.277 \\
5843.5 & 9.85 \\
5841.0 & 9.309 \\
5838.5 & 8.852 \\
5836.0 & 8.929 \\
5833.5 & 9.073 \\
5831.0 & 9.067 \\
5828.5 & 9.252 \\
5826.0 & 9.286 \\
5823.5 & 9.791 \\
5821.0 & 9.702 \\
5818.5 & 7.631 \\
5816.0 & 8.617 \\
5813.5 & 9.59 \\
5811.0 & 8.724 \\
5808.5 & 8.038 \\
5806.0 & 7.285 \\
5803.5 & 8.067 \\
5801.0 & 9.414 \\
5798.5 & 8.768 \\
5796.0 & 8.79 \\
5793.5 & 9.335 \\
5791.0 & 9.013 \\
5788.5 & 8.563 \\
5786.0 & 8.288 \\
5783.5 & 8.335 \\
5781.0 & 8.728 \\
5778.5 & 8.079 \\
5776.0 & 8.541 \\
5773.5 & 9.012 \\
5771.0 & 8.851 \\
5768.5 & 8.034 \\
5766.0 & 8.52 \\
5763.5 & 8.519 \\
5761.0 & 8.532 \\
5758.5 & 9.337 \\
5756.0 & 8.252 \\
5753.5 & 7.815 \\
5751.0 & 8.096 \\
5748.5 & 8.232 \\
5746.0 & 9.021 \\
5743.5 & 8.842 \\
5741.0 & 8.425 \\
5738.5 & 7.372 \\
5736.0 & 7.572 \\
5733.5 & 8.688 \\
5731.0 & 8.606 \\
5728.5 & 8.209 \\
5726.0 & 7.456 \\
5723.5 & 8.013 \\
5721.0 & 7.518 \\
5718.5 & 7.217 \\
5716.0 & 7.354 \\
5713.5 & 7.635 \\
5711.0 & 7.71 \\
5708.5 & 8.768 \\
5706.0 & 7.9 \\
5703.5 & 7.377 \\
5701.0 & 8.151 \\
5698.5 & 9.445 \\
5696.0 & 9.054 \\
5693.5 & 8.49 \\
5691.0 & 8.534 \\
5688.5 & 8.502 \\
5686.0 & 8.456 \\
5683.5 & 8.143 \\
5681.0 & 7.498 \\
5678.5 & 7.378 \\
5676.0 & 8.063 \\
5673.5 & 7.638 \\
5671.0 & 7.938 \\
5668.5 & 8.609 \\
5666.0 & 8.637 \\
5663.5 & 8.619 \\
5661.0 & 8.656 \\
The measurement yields 1.4 angstroms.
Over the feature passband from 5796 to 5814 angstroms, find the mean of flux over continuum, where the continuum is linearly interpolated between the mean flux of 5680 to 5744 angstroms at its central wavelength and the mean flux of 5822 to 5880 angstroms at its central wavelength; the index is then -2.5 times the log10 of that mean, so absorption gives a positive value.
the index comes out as 0.02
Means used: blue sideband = 8.11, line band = 8.53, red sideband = 8.92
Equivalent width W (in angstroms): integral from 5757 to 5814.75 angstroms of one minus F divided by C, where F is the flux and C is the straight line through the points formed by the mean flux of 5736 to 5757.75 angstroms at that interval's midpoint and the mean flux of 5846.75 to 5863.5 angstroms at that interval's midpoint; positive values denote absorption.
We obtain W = -2.3 angstroms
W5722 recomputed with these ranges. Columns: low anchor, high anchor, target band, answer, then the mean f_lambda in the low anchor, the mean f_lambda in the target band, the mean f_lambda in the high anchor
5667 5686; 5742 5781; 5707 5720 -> 0.7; 7.94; 7.74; 8.52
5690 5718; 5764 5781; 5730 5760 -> 0.1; 8.19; 8.35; 8.52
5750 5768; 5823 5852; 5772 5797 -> -0.1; 8.43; 8.67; 9.08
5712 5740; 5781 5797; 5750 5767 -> -0.4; 7.79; 8.44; 8.72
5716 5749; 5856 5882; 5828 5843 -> -0.8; 8.06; 9.11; 8.83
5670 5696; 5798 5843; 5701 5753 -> 2.2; 8.11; 8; 8.87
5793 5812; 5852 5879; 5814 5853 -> -1.8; 8.52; 9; 8.7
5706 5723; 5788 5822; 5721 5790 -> -1.7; 7.73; 8.36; 8.68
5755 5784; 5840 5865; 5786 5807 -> -0.1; 8.57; 8.65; 8.68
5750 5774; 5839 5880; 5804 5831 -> -0.4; 8.48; 8.78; 8.8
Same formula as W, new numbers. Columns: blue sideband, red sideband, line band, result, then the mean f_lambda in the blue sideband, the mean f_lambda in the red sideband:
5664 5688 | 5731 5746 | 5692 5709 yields -0.6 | 8.07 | 8.29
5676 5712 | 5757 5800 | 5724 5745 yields 0.7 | 8.24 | 8.66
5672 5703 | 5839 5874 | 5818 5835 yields -1.0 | 8.25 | 8.74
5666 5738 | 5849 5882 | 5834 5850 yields -0.8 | 8.07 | 8.7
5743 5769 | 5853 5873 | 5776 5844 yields -2.3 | 8.47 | 8.57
